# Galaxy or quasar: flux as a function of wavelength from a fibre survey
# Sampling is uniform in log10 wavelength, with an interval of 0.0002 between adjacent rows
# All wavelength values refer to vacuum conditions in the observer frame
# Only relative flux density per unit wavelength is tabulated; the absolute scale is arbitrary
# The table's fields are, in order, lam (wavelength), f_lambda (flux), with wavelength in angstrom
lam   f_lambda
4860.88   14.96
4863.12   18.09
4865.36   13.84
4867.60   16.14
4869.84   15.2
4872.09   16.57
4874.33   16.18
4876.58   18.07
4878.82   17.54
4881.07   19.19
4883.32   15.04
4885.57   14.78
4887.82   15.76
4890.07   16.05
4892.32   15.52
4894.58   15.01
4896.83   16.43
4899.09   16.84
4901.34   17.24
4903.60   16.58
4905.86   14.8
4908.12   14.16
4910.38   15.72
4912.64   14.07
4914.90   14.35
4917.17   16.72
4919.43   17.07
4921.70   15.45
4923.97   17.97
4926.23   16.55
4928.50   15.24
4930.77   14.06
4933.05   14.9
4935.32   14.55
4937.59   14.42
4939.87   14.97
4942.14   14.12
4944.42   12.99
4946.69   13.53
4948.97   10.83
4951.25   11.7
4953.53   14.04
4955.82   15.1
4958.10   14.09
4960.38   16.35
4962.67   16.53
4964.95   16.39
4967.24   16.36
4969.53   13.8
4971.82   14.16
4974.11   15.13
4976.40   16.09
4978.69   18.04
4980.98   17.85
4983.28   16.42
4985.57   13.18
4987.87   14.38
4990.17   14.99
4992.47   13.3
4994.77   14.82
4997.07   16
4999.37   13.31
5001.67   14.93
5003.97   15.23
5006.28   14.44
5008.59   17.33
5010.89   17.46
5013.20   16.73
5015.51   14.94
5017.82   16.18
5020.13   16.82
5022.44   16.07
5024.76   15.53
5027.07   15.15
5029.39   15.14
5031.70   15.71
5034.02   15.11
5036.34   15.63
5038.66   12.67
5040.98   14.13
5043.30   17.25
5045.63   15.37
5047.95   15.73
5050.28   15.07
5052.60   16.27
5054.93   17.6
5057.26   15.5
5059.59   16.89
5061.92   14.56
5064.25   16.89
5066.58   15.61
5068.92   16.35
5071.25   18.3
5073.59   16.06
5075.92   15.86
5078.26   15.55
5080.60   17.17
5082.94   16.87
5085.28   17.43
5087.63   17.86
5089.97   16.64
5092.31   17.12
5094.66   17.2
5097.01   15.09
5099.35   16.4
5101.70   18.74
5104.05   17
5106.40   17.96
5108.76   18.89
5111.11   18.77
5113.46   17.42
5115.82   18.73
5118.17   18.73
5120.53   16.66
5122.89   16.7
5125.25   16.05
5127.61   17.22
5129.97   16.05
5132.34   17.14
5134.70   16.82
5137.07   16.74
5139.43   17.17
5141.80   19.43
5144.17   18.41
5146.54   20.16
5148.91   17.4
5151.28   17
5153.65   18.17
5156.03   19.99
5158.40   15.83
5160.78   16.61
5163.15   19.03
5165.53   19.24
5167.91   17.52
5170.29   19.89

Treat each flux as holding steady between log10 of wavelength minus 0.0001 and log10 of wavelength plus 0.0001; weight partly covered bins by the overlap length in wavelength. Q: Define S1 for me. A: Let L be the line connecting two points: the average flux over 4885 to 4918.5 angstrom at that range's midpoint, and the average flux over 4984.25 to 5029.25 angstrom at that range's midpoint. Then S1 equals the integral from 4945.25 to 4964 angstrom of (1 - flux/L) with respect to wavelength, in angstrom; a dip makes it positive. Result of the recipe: 1.74 angstrom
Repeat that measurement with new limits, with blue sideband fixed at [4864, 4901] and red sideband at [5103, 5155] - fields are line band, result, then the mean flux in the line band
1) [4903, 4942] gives 2.6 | 15.3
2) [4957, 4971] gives 0.9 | 15.6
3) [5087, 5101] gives 0.6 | 16.8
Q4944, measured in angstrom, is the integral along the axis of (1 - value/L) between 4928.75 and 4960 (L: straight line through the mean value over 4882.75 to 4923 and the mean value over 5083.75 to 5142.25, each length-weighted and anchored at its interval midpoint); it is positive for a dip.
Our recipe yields 4.1 angstrom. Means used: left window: 15.7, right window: 17.3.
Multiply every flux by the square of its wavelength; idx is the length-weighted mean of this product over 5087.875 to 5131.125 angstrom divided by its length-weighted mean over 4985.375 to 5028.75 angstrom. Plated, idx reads 1.17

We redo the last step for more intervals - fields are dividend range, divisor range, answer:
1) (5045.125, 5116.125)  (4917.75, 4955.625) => 1.22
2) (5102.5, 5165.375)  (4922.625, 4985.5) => 1.27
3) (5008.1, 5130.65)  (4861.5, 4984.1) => 1.13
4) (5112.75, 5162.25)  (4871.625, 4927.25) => 1.20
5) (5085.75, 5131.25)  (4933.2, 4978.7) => 1.26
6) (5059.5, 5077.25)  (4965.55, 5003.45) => 1.11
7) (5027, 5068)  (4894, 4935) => 1.05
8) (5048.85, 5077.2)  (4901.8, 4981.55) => 1.13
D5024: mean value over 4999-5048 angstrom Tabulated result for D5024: 15.5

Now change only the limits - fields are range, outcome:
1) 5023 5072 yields 15.7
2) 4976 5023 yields 15.6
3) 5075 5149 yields 17.4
